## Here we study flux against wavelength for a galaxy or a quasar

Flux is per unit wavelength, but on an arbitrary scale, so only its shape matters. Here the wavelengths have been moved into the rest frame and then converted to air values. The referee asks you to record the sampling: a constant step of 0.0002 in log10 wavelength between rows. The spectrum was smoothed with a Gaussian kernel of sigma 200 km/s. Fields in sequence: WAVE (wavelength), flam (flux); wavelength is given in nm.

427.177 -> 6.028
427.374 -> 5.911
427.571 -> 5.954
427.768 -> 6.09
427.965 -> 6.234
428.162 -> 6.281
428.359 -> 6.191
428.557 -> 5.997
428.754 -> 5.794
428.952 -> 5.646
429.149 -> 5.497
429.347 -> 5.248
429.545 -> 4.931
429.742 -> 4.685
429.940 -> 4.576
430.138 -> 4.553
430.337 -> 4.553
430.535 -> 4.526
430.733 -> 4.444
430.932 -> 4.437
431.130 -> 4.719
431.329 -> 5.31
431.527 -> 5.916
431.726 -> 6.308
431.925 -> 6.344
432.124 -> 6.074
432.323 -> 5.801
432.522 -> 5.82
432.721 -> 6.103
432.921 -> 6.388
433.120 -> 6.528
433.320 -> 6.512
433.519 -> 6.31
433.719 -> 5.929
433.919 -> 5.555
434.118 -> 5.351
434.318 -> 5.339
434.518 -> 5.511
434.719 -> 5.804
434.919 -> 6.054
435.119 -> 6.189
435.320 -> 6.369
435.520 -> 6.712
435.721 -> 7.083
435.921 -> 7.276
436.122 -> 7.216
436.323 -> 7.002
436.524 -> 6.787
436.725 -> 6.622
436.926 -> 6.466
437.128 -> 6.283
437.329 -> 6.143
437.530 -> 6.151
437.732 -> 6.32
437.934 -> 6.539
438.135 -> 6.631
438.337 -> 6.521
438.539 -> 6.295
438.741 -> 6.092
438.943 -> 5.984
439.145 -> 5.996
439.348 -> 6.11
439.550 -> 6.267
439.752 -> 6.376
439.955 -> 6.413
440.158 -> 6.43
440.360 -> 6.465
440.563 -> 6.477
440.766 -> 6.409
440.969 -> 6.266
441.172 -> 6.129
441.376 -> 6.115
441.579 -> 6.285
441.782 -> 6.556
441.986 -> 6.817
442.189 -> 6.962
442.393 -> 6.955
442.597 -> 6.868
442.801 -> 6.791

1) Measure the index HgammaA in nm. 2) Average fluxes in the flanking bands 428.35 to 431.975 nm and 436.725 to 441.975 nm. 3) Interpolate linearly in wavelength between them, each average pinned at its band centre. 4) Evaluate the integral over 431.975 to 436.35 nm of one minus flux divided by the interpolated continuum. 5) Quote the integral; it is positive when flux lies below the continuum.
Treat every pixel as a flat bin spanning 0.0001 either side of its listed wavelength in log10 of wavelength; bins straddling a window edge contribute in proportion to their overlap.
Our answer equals -0.40 nm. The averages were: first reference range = 5.21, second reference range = 6.32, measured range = 6.21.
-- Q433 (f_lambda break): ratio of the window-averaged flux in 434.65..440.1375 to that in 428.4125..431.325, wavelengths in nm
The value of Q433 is 1.29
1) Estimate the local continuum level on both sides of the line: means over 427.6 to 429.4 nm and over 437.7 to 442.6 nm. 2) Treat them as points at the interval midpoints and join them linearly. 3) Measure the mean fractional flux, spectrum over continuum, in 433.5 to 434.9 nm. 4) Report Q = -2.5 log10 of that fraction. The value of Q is 0.09 mag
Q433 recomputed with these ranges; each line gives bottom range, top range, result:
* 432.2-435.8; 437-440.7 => 1.04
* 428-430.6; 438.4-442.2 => 1.19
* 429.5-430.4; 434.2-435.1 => 1.23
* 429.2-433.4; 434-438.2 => 1.18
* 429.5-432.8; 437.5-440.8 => 1.21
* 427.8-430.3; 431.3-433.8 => 1.12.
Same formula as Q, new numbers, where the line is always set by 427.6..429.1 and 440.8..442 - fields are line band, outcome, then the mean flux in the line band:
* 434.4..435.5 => 0.026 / 6.03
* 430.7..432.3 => 0.110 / 5.5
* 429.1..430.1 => 0.219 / 4.94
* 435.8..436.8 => -0.130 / 6.99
